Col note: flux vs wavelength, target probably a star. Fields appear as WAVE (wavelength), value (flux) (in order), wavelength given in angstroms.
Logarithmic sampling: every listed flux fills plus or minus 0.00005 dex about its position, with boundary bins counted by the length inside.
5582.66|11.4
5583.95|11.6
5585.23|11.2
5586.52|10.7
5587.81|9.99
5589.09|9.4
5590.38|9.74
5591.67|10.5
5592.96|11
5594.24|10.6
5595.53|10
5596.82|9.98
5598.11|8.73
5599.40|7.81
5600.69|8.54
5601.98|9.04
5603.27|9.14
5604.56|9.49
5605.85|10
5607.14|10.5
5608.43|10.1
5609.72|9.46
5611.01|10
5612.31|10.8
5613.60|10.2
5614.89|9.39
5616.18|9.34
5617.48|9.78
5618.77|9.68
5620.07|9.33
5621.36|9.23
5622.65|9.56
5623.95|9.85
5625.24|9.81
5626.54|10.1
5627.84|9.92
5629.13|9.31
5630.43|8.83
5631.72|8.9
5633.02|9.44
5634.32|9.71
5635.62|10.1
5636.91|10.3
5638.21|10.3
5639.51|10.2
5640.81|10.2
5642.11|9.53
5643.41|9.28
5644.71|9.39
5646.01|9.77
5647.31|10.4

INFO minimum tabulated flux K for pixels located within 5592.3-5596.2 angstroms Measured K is 10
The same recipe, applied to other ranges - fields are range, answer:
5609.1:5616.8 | 9.34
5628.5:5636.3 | 8.83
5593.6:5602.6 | 7.81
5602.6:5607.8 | 9.14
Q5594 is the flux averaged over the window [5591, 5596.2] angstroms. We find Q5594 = 10.5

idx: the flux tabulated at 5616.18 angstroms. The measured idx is 9.34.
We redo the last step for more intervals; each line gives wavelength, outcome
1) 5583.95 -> 11.6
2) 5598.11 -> 8.73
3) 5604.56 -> 9.49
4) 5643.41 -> 9.28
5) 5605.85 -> 10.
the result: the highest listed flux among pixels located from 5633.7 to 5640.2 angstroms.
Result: 10.3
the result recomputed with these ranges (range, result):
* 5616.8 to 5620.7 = 9.78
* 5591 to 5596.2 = 11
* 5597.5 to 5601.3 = 8.73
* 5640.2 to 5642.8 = 10.2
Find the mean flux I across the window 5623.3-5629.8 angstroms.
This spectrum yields 9.79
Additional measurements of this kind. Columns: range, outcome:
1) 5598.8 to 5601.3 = 8.17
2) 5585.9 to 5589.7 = 10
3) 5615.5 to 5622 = 9.47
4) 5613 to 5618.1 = 9.67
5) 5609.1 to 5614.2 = 10.1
